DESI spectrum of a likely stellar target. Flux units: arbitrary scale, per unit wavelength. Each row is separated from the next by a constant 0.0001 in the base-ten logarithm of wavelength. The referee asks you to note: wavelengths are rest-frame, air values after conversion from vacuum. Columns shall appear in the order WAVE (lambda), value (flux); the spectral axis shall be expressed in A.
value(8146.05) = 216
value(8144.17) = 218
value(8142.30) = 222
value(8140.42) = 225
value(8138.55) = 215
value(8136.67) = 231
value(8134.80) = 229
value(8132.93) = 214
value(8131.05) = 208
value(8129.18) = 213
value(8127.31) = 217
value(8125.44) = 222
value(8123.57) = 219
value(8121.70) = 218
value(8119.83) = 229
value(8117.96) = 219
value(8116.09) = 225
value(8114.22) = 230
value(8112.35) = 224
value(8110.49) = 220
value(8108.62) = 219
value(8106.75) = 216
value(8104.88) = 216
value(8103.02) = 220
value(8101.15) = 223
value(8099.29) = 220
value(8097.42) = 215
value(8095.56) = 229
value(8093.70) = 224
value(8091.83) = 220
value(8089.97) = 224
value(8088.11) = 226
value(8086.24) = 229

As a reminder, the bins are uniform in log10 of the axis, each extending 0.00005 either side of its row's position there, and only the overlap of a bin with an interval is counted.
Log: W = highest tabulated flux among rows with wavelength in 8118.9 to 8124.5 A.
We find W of 229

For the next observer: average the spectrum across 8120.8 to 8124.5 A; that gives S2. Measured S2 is 219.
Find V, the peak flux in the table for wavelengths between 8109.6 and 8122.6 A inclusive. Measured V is 230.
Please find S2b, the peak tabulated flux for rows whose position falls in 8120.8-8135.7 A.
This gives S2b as 229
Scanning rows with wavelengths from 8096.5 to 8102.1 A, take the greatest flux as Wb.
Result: 223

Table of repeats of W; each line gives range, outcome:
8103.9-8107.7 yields 216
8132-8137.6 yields 231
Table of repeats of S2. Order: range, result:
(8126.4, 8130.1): 215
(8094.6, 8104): 222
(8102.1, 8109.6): 218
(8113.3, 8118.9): 225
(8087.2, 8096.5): 225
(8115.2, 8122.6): 223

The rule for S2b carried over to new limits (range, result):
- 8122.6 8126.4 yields 222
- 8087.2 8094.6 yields 226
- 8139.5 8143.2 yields 225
